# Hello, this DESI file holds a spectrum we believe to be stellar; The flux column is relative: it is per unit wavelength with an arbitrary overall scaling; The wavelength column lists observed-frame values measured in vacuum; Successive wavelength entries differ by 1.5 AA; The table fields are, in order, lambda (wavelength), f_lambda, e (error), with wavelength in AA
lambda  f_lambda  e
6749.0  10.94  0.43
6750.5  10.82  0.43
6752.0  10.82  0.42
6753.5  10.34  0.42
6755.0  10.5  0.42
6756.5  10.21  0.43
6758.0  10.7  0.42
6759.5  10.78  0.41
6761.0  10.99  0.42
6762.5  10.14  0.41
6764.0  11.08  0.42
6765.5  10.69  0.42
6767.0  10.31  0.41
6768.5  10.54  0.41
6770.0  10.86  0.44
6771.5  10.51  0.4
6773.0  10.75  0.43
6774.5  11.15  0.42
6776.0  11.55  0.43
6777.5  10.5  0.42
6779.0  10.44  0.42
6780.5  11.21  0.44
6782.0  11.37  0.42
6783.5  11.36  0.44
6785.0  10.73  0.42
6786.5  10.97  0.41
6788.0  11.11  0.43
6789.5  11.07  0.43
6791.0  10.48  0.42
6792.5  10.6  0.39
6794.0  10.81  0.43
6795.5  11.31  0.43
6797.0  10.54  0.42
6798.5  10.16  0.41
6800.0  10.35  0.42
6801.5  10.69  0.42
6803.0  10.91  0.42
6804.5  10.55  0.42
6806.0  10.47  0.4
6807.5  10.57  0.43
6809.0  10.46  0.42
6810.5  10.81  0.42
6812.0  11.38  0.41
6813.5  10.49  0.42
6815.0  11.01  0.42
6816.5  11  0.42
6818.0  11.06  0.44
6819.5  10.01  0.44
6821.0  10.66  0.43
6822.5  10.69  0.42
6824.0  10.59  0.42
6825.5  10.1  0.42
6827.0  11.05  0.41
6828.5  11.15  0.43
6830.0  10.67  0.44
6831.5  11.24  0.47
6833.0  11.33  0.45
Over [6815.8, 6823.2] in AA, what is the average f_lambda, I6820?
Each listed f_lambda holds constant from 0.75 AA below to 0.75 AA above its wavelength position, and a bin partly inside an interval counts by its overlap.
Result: 10.7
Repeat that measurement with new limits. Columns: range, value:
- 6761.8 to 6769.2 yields 10.6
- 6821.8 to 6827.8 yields 10.6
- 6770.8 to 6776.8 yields 11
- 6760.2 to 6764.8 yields 10.7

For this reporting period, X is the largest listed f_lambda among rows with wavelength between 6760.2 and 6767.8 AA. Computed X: 11.08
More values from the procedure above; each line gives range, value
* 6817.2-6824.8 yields 11.06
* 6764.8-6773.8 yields 10.86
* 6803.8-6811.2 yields 10.81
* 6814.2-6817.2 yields 11.01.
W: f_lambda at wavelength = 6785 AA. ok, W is 10.73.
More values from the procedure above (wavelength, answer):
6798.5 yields 10.16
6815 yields 11.01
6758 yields 10.7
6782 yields 11.37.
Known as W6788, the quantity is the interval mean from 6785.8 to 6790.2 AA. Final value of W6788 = 11.1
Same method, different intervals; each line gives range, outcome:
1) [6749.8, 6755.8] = 10.6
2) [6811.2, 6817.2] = 11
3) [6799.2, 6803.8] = 10.6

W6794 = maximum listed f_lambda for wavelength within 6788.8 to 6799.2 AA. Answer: 11.31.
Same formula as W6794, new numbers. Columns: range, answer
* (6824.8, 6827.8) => 11.05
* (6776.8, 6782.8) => 11.37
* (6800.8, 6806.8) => 10.91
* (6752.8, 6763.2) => 10.99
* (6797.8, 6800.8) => 10.35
